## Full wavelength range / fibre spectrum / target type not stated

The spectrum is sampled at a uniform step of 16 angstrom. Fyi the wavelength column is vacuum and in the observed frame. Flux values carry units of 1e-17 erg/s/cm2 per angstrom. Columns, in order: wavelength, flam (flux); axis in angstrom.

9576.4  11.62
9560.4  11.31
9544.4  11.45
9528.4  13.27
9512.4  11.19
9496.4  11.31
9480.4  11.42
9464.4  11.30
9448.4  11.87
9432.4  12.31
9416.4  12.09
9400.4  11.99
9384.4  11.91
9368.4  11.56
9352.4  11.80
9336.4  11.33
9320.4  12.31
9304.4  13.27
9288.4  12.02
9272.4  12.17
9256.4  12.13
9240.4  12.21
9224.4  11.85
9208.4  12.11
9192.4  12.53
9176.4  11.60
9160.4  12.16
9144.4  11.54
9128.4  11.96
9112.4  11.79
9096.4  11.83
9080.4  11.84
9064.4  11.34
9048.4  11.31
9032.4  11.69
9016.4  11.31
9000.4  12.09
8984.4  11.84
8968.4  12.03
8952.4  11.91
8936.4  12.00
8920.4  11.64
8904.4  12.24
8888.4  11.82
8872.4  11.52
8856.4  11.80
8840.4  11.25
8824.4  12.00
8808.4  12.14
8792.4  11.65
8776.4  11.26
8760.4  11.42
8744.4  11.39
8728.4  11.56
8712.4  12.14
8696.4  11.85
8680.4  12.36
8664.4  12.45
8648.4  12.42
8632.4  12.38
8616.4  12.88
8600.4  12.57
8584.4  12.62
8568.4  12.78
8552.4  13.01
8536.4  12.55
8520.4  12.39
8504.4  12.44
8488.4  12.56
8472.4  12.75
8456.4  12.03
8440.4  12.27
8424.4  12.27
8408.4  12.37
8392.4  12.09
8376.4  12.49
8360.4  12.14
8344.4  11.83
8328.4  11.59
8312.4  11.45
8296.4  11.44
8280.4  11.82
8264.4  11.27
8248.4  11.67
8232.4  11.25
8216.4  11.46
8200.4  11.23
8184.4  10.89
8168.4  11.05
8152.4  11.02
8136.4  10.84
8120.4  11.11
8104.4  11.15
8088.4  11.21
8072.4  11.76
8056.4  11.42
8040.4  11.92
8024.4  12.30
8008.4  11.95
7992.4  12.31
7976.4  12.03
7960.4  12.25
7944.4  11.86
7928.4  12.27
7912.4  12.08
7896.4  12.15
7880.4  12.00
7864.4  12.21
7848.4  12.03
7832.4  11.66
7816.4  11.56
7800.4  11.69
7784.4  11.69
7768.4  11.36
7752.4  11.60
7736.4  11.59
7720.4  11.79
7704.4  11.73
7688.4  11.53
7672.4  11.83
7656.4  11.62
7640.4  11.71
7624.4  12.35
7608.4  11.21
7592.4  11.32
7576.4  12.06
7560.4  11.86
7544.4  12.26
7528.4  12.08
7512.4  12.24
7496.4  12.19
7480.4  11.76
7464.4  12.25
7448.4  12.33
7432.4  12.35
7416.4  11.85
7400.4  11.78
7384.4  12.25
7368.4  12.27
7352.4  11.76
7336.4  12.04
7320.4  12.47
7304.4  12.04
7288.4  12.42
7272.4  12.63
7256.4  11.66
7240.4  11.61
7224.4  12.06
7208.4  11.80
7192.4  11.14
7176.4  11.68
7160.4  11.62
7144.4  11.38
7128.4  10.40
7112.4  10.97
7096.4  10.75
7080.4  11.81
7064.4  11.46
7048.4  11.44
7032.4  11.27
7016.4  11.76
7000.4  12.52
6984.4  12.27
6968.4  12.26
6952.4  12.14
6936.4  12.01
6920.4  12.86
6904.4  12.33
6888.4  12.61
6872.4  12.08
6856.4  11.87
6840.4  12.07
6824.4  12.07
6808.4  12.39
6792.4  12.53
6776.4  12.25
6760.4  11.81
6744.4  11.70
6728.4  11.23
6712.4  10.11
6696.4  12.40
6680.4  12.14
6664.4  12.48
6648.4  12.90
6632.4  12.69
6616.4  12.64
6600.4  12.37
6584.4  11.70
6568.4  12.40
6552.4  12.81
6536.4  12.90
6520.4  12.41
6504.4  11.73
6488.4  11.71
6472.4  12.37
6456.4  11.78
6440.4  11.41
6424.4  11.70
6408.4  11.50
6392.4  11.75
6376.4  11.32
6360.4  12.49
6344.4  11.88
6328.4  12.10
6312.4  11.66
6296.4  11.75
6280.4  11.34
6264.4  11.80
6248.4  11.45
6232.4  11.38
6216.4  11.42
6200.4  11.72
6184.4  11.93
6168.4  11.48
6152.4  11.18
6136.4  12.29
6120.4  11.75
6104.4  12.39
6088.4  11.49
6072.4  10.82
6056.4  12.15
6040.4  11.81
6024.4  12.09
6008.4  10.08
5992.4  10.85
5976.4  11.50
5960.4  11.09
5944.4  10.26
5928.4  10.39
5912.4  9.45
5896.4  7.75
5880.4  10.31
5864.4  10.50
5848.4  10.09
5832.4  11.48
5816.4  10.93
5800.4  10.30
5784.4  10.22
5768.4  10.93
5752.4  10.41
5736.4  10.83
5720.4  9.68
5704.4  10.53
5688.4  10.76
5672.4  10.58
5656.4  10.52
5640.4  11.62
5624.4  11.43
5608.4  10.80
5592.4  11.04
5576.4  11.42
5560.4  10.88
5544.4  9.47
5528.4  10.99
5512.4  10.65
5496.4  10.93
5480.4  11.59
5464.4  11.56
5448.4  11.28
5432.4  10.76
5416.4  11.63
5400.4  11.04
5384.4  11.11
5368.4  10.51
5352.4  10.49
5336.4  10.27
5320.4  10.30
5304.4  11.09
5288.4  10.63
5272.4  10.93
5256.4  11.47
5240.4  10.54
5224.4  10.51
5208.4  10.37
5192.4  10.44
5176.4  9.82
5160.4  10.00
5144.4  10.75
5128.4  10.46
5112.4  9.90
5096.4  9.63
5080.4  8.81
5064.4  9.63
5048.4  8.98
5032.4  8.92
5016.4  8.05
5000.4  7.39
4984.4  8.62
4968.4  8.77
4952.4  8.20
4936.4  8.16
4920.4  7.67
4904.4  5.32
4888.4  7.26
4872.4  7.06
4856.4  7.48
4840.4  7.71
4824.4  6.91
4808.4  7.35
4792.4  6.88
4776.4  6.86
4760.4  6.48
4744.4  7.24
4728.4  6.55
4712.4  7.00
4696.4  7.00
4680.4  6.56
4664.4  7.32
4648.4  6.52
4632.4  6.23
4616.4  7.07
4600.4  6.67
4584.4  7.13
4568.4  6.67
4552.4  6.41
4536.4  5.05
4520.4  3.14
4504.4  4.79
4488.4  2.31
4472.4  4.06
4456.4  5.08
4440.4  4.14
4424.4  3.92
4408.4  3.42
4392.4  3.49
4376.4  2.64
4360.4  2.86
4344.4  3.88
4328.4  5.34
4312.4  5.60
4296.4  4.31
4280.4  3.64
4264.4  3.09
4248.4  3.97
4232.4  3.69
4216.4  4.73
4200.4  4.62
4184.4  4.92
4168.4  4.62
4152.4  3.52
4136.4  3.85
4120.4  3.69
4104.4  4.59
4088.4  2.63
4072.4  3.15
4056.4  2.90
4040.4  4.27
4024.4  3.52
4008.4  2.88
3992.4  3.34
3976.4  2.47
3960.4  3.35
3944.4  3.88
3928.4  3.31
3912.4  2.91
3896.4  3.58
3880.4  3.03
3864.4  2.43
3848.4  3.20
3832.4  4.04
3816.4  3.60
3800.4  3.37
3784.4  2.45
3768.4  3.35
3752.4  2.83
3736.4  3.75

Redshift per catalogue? 0.140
